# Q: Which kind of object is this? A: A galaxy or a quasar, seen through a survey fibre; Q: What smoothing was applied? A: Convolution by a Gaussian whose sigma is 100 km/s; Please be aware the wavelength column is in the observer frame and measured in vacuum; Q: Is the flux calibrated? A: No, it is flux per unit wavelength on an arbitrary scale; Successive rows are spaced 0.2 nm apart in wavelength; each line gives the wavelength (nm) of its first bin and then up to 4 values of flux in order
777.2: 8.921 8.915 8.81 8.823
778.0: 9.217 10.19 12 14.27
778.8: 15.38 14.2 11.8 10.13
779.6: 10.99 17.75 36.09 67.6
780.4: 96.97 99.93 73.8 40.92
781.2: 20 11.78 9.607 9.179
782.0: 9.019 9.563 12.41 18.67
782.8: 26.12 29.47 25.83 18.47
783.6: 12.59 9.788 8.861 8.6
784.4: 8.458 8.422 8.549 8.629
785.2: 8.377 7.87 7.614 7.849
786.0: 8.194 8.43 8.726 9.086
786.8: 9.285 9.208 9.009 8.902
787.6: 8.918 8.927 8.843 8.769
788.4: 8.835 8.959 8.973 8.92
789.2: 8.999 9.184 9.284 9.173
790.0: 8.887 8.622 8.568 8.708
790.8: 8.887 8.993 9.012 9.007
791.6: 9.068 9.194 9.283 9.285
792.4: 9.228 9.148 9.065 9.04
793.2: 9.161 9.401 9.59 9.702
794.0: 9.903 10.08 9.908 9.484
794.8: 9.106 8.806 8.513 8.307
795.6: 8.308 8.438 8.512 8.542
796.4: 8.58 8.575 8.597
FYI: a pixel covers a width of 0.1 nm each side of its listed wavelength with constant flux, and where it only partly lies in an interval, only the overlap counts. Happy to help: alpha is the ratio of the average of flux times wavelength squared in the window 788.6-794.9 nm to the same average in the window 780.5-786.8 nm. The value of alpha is 0.53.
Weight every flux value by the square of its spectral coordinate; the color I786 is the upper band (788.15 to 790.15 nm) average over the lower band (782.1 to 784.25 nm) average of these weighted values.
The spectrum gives 0.55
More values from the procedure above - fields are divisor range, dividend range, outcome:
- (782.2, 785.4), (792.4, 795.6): 0.68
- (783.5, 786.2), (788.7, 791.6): 1.04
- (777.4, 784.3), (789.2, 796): 0.40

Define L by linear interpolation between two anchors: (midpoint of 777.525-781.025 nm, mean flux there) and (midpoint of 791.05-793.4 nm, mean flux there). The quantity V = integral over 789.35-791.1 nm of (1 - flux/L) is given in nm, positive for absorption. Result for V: 0.50 nm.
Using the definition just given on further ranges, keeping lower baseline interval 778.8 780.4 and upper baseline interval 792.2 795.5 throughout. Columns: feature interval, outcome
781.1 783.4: 0.73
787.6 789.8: 0.97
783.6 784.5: 0.52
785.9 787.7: 0.94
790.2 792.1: 0.57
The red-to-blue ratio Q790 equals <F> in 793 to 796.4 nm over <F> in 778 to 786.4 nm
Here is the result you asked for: 0.44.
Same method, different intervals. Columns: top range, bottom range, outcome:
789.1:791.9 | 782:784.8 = 0.61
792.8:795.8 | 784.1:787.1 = 1.08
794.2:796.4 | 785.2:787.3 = 1.04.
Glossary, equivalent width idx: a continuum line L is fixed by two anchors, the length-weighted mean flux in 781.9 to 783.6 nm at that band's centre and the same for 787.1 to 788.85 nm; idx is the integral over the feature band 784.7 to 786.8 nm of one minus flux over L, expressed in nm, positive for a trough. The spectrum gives 0.72 nm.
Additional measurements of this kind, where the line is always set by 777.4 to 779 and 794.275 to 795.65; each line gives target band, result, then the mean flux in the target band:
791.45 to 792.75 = 0.02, 9.19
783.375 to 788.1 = 0.54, 9.09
